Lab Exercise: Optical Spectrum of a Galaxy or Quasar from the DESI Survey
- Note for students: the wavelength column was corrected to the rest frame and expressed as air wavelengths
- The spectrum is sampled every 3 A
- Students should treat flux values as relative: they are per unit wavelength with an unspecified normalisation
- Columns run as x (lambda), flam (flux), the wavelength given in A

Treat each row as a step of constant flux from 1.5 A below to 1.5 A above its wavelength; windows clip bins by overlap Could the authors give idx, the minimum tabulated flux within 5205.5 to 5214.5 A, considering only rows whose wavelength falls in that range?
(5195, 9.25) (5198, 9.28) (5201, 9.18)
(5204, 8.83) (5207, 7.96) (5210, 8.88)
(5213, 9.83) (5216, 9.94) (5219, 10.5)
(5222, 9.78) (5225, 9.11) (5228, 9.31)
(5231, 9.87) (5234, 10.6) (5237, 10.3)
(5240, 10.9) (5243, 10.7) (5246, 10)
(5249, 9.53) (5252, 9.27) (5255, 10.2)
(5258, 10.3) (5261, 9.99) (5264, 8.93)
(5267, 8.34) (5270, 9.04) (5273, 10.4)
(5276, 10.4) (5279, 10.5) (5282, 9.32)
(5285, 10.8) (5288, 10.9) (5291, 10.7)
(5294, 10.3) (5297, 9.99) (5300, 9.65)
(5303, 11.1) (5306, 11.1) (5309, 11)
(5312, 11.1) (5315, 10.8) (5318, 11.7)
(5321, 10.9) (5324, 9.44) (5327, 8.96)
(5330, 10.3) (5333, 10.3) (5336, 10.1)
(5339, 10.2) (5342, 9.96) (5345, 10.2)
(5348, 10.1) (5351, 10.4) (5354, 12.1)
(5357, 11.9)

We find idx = 7.96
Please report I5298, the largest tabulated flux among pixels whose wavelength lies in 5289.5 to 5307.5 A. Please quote 11.1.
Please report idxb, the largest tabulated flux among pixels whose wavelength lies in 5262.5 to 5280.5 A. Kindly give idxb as 10.5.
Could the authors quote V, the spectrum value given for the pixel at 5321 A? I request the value 10.9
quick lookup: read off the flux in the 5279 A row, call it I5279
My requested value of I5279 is 10.5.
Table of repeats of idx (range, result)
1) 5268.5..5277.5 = 9.04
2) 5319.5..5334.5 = 8.96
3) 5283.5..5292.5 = 10.7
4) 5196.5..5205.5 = 8.83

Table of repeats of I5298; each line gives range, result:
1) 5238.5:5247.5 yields 10.9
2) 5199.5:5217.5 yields 9.94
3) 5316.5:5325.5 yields 11.7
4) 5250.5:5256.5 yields 10.2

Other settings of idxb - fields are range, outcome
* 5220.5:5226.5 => 9.78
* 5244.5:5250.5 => 10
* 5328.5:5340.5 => 10.3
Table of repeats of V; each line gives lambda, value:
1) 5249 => 9.53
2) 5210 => 8.88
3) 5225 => 9.11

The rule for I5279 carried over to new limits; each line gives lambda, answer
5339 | 10.2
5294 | 10.3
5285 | 10.8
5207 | 7.96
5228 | 9.31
